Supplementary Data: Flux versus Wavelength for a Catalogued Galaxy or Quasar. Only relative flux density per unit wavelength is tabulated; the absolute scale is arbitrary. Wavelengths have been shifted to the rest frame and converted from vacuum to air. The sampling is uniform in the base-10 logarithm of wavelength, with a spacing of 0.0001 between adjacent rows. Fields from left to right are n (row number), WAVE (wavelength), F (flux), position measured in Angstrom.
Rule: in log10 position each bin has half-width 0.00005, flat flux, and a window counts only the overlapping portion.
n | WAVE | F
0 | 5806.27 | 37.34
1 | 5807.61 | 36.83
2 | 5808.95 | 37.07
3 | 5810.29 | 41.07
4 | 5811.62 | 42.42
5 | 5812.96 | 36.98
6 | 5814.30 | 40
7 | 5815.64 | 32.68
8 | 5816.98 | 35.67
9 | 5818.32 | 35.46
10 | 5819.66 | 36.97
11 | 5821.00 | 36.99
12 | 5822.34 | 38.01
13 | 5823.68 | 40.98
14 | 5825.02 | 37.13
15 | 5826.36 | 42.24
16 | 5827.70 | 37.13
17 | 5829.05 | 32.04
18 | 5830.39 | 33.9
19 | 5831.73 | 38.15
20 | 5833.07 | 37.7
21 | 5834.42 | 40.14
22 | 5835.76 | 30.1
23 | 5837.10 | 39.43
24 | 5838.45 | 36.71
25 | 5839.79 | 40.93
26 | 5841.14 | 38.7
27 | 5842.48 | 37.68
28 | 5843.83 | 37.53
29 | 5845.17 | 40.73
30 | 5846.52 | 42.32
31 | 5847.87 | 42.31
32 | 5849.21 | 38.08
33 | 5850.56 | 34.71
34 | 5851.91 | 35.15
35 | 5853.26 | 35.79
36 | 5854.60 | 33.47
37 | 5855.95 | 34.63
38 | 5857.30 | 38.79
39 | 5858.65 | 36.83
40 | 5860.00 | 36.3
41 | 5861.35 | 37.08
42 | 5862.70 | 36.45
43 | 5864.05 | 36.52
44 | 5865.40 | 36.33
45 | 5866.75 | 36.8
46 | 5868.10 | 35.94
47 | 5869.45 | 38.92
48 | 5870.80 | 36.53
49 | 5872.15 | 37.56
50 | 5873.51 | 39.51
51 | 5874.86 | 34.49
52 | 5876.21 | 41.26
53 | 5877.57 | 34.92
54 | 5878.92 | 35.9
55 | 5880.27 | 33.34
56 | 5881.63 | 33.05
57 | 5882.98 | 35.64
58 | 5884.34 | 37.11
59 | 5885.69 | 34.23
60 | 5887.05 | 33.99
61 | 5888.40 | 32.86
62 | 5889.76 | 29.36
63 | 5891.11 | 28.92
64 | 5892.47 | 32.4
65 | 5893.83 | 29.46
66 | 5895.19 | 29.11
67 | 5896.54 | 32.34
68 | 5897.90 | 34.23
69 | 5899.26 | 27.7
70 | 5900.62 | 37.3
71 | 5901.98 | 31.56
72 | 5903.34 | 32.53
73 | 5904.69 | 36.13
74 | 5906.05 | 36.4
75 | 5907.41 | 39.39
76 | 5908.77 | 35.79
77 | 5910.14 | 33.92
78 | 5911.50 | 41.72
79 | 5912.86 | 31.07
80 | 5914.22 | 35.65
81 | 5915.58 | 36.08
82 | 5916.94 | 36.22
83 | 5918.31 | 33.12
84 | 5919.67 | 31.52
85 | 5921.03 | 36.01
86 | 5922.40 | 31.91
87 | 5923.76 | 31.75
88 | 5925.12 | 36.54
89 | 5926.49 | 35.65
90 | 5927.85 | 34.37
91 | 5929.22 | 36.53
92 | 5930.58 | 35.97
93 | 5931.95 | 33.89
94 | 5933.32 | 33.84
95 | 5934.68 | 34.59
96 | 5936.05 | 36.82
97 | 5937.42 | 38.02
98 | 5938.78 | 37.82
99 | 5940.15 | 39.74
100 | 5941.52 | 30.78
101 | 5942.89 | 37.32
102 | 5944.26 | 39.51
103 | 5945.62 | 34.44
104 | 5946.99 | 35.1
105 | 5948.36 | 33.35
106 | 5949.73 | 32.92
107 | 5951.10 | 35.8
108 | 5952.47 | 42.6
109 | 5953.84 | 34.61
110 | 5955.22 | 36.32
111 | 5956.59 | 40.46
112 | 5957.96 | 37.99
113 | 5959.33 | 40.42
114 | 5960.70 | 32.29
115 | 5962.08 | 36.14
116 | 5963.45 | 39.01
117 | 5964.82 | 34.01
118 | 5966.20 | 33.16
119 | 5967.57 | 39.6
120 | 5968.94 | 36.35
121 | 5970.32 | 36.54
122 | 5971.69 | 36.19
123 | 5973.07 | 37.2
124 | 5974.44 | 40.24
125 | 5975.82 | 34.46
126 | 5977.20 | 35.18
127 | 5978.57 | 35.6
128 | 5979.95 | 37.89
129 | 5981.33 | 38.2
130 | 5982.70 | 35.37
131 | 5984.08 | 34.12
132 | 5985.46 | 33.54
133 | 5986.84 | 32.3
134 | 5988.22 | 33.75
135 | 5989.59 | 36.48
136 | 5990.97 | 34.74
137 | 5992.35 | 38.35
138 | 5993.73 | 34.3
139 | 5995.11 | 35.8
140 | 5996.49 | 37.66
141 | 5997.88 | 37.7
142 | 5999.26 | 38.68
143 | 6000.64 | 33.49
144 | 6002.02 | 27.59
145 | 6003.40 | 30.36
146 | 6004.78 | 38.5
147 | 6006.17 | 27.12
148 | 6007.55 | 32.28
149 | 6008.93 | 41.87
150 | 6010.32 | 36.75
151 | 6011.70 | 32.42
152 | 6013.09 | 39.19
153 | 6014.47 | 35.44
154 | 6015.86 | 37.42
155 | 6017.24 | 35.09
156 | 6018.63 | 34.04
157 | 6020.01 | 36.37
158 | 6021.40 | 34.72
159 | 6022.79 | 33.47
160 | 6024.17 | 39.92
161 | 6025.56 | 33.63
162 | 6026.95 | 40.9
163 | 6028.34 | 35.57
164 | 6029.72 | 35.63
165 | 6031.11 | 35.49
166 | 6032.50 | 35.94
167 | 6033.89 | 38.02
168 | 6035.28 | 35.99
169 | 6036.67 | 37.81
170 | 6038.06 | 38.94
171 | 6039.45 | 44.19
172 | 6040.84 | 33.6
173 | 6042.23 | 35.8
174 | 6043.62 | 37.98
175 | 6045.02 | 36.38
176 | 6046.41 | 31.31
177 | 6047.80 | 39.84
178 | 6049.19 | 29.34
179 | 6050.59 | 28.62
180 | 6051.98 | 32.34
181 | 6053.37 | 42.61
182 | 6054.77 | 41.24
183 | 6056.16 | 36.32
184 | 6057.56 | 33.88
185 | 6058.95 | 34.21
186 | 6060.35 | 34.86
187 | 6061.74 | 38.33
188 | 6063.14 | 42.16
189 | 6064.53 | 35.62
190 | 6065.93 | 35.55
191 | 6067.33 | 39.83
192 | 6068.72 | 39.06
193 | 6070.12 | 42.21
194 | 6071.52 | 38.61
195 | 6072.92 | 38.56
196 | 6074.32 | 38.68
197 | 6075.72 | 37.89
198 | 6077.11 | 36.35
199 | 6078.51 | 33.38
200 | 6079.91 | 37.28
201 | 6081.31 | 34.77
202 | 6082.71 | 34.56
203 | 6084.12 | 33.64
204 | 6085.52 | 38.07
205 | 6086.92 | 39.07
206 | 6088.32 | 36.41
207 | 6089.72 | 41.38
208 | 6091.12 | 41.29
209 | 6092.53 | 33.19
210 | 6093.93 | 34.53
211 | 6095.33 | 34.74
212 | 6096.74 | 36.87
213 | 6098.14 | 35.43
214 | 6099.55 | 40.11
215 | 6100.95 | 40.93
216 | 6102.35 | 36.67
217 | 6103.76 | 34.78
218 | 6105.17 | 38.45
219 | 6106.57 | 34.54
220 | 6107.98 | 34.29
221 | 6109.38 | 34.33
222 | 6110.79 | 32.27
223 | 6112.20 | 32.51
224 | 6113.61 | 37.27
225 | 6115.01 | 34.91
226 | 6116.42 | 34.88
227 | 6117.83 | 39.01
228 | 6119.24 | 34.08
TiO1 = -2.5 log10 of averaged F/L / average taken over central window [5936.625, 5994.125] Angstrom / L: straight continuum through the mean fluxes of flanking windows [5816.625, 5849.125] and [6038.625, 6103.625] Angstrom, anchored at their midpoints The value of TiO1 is 0.03 mag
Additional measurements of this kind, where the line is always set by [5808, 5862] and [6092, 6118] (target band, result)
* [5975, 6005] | 0.04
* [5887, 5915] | 0.11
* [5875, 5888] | 0.05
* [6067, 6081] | -0.06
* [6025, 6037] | -0.01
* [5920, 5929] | 0.08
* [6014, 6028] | 0.01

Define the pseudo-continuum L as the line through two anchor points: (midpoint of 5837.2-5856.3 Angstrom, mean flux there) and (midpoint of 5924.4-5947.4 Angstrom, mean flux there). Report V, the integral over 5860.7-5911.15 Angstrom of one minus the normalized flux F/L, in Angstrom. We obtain 3.1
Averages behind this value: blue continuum 37.9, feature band 34.8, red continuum 35.9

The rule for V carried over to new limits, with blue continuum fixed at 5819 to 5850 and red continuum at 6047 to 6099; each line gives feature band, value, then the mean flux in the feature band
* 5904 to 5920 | 0.8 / 35.7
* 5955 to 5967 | 0.2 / 36.7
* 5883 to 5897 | 2.1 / 32.1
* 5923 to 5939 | 0.9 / 35.4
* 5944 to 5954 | 0.4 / 36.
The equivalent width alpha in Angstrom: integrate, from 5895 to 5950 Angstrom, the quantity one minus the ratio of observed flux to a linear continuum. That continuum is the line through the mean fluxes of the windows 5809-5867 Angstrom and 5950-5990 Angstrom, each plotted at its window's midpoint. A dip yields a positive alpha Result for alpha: 2.7 Angstrom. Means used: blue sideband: 37.4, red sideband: 36.4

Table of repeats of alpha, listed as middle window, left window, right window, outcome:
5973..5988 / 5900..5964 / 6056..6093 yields 0.2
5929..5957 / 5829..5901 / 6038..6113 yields -0.1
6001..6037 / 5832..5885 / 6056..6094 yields 1.7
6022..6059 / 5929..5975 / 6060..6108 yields 0.7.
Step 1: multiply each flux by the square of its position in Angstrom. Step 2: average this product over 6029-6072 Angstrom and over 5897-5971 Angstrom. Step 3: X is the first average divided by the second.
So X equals 1.1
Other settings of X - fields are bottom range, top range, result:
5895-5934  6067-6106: 1.15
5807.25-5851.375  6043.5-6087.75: 1.05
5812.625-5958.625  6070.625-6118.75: 1.09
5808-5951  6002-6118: 1.07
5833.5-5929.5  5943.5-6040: 1.05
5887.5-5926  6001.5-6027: 1.08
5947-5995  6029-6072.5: 1.05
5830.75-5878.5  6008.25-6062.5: 1.03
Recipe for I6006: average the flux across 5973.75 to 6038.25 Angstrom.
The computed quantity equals 35.7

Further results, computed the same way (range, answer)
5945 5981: 36.5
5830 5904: 35.7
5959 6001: 36.1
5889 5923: 33.6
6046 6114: 36.5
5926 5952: 35.7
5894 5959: 35.2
